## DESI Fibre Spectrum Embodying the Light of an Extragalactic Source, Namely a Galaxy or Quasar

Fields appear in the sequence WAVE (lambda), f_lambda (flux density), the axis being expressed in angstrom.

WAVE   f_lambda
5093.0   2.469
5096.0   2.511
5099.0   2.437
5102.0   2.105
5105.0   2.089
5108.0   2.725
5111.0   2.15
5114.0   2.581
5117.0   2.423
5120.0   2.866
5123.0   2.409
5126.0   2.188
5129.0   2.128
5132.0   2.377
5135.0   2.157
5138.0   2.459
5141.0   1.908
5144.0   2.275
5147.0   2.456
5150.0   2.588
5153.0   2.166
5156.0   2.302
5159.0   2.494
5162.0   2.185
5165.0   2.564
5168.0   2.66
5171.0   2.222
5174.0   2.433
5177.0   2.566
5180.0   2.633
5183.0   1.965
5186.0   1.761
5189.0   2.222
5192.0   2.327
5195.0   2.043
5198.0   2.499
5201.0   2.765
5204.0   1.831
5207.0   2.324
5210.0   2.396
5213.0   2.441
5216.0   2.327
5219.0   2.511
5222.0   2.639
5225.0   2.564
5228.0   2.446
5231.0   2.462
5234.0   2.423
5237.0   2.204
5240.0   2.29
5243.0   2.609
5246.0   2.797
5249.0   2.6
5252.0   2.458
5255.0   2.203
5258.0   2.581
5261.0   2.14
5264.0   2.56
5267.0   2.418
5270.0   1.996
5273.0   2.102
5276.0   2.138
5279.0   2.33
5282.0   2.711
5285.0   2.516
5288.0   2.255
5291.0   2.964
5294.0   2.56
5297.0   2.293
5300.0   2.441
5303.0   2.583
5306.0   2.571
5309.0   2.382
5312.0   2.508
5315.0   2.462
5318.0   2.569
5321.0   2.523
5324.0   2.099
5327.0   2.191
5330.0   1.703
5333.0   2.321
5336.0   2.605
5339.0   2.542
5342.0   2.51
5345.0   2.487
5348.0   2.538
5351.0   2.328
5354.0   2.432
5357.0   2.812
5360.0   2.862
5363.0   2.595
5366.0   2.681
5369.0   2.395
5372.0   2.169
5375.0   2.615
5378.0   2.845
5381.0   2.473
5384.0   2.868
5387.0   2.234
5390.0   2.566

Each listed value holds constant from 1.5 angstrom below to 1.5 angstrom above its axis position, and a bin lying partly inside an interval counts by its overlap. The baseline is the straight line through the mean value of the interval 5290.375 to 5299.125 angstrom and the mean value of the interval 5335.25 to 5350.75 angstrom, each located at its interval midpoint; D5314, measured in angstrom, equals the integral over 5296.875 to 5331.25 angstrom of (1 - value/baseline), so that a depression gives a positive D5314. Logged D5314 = 2.4 angstrom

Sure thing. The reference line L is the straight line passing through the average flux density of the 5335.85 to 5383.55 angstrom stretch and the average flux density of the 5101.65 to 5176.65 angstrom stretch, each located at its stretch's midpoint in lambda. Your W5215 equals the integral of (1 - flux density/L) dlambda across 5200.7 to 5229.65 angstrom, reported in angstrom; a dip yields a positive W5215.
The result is 0.3 angstrom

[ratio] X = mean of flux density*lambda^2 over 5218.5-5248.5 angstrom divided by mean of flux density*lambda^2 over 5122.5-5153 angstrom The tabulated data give 1.13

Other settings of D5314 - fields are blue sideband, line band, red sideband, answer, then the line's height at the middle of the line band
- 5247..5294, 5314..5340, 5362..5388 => 1.6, 2.48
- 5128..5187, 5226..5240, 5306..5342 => -0.2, 2.34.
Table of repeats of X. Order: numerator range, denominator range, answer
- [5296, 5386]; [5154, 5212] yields 1.13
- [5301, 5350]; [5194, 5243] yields 1.05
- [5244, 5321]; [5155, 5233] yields 1.07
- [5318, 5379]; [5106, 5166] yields 1.13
